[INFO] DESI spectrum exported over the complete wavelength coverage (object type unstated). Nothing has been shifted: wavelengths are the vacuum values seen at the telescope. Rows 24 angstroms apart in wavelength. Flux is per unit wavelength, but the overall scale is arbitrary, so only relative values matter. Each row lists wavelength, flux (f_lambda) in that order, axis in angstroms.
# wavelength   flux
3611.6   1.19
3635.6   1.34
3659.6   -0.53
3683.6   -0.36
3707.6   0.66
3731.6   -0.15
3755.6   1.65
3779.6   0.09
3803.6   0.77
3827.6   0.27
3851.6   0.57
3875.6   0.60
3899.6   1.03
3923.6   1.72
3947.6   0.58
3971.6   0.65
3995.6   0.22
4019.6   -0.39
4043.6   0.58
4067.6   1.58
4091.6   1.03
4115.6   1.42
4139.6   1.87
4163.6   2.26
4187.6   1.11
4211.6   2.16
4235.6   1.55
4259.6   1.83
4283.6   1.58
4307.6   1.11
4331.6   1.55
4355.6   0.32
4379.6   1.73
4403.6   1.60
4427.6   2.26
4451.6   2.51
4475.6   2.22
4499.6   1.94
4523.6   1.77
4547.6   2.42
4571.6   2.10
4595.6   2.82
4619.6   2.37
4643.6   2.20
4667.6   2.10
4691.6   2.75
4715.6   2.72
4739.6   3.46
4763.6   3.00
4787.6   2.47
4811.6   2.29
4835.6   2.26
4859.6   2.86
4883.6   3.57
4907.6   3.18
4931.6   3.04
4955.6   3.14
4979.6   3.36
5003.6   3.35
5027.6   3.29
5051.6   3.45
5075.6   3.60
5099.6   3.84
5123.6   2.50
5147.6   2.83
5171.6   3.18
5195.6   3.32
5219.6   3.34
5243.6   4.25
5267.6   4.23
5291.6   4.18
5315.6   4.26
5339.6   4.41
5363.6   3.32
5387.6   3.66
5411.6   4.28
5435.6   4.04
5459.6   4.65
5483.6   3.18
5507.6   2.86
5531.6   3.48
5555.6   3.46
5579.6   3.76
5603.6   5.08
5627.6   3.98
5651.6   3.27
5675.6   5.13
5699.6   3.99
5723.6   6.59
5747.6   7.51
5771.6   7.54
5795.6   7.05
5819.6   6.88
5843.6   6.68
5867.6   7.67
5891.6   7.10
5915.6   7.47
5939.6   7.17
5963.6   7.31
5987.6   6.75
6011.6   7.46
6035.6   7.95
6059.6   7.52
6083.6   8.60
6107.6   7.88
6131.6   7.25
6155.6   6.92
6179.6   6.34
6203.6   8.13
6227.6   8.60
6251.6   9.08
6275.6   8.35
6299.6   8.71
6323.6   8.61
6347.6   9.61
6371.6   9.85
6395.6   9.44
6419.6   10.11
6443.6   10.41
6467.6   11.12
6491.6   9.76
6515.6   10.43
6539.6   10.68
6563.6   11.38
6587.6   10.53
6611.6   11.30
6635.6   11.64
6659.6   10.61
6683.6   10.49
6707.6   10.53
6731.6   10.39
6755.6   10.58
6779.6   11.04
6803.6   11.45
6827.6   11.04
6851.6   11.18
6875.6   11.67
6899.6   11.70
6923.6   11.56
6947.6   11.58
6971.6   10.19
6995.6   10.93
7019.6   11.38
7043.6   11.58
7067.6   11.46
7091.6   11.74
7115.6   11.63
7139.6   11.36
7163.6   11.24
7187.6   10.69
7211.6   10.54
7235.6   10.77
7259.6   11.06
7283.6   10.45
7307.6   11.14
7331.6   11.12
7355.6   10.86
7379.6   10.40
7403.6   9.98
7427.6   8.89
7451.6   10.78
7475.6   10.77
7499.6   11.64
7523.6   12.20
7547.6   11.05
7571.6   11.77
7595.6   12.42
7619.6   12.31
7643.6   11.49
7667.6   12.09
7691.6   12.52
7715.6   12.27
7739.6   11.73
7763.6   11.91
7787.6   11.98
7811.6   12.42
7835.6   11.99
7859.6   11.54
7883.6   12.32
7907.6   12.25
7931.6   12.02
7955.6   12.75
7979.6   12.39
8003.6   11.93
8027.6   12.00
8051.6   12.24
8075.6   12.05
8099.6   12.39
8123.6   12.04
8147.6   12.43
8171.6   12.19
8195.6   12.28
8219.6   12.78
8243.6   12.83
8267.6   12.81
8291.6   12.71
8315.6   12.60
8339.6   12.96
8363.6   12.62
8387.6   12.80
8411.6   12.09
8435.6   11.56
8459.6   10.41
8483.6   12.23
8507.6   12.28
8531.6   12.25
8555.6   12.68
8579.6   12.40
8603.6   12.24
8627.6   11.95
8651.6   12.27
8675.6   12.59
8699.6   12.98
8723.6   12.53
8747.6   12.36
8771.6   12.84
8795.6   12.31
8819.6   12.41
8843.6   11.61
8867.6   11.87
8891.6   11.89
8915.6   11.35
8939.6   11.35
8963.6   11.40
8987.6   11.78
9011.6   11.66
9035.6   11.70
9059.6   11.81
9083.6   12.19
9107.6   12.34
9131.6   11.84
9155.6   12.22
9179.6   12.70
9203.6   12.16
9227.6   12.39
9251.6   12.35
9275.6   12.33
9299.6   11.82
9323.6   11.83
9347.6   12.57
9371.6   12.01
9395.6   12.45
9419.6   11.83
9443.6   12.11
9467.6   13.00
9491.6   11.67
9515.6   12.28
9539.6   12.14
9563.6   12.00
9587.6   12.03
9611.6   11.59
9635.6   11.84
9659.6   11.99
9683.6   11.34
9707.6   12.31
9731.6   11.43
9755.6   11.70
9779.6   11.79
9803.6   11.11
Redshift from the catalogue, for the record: 0.43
